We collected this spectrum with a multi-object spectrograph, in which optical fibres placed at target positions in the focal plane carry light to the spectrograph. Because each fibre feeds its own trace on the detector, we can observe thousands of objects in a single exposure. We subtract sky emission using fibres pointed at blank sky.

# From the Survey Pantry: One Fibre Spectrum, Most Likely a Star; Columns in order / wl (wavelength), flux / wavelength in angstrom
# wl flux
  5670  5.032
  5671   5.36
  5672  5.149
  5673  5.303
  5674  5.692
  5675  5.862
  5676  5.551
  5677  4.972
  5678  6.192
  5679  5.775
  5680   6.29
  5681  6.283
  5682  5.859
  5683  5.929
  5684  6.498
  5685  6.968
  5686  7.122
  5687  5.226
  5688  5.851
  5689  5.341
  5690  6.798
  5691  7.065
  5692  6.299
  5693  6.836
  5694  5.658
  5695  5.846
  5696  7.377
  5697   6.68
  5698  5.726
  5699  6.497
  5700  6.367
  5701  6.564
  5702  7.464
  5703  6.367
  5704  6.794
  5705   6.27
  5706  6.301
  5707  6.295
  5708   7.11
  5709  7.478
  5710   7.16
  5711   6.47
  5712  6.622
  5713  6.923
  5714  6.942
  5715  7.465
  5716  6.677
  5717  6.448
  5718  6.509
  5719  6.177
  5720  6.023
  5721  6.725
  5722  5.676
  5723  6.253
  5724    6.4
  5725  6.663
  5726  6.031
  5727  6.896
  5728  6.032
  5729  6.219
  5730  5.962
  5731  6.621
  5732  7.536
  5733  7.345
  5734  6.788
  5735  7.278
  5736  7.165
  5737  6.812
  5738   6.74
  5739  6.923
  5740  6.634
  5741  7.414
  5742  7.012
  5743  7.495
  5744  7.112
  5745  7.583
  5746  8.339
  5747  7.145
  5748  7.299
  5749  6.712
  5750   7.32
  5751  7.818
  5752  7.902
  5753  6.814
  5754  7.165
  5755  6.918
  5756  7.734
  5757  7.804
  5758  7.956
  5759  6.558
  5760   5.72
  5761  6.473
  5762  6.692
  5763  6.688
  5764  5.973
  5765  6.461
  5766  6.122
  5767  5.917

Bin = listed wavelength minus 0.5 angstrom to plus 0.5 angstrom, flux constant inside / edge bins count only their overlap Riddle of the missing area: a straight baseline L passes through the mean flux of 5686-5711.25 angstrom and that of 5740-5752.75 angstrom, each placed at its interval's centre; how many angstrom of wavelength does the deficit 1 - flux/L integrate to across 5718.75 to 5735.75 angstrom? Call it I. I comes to 1.2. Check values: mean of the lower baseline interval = 6.49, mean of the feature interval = 6.52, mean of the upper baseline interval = 7.39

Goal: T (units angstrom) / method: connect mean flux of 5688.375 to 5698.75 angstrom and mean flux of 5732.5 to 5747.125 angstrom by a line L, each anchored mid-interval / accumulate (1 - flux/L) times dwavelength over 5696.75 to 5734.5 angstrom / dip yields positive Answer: 0.9 angstrom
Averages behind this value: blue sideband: 6.36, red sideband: 7.19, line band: 6.59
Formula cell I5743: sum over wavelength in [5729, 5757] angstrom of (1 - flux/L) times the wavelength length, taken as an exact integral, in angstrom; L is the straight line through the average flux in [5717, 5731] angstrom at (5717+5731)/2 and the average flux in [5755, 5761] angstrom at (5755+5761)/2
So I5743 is -1.8 angstrom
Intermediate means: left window 6.29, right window 7.08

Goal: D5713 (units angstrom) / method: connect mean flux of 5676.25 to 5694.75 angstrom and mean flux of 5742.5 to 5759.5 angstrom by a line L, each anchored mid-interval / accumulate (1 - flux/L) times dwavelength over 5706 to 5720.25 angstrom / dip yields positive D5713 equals -0.1 angstrom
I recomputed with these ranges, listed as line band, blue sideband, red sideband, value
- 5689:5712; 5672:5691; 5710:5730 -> -1.3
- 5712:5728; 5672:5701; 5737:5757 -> 0.6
